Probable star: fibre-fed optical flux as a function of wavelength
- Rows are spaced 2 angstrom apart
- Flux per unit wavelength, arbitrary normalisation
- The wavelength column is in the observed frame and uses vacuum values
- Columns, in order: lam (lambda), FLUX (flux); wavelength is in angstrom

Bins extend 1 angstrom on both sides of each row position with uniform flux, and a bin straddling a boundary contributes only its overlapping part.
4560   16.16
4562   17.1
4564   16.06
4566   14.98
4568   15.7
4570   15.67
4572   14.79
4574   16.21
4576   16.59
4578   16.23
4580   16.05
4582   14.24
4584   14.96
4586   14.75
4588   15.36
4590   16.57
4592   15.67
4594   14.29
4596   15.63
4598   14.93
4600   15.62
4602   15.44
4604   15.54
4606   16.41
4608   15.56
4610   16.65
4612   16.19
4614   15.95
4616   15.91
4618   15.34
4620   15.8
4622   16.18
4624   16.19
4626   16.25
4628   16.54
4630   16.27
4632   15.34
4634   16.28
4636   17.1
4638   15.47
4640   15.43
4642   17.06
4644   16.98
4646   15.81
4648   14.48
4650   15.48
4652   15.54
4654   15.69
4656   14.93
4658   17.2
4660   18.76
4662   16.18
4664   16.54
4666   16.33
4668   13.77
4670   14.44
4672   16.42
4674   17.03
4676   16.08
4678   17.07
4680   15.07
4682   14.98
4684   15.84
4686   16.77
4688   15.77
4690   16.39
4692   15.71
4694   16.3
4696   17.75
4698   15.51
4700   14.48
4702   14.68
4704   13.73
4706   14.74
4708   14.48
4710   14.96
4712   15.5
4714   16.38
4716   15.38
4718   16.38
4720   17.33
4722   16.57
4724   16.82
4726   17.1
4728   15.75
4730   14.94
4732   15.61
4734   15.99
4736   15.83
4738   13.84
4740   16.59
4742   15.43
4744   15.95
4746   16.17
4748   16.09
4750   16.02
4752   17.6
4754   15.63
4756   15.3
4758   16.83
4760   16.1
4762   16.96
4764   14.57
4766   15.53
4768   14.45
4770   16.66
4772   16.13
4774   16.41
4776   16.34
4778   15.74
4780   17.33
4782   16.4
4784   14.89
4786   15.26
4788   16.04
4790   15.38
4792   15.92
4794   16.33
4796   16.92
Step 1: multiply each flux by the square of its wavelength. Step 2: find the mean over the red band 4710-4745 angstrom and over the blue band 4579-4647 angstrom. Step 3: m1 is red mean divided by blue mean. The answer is 1.06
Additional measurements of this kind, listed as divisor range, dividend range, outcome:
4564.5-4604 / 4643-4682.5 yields 1.07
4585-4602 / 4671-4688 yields 1.09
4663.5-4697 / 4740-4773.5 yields 1.03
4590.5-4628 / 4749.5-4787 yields 1.09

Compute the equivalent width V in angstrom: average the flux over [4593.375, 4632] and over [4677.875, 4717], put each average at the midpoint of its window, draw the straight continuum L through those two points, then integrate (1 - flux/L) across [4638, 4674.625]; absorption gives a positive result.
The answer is -0.7 angstrom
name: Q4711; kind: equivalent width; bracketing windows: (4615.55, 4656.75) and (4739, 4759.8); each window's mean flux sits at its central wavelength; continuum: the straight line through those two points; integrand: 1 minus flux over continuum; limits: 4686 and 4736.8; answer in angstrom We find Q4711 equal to 0.9 angstrom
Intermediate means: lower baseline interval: 15.9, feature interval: 15.8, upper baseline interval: 16.2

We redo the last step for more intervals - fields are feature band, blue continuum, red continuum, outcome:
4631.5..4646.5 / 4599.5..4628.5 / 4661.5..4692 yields -0.3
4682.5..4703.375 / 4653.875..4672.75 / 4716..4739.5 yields 0.2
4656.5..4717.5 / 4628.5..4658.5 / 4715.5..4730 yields 1.4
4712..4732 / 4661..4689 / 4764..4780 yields -0.4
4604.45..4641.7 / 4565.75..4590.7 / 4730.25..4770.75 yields -1.0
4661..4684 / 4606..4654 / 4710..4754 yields 0.3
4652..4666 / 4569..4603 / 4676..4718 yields -0.8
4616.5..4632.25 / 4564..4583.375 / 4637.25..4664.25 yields -0.1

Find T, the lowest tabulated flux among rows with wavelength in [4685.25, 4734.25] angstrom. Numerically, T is 13.73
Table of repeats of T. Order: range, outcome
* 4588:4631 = 14.29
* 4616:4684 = 13.77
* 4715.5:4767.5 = 13.84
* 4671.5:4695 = 14.98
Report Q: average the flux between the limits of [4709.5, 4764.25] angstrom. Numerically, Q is 16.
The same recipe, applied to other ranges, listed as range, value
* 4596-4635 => 15.9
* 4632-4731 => 15.9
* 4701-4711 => 14.5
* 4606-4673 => 16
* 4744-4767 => 16.1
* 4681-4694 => 15.9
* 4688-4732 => 15.8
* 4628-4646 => 16.2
